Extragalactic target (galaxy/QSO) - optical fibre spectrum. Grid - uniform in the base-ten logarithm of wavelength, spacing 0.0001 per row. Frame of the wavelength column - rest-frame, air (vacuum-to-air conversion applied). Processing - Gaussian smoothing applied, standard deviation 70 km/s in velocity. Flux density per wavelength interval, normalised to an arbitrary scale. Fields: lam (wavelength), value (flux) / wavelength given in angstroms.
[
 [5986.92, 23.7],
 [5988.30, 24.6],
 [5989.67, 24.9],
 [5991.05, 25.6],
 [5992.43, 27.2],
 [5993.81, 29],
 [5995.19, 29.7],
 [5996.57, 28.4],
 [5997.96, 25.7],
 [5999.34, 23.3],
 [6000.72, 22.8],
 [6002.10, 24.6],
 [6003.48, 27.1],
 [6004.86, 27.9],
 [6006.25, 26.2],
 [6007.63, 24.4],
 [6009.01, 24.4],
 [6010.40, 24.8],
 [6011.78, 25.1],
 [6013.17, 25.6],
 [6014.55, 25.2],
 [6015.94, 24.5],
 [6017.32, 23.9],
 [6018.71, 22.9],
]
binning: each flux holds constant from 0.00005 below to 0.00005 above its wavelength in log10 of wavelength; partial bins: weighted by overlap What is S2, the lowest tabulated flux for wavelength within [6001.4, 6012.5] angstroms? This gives 24.4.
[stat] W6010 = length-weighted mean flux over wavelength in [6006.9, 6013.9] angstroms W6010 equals 24.9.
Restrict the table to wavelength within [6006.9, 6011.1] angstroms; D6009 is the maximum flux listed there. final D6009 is 24.8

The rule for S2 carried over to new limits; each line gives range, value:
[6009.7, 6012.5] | 24.8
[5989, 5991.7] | 24.9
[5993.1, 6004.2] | 22.8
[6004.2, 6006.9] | 26.2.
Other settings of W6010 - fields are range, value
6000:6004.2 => 24.9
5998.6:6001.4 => 23.1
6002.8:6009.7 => 26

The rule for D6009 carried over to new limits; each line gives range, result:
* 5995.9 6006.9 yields 28.4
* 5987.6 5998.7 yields 29.7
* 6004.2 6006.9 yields 27.9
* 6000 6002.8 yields 24.6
